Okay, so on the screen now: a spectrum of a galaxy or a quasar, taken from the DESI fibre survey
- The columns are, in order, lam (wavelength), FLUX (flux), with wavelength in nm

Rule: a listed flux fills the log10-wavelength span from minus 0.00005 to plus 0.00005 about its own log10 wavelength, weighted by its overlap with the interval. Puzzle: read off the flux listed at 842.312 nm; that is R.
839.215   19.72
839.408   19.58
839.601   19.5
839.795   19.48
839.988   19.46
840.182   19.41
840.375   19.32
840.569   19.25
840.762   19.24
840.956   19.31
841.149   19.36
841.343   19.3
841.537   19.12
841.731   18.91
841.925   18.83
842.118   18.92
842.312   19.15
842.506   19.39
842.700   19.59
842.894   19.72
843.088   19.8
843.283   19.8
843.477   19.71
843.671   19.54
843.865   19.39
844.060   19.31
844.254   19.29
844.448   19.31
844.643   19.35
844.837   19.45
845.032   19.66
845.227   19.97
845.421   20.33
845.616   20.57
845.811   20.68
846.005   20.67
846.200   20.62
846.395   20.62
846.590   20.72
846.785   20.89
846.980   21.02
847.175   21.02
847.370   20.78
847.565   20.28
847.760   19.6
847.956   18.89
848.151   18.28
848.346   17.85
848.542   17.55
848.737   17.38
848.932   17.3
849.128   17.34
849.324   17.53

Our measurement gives 19.15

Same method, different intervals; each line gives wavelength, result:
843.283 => 19.8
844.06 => 19.31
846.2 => 20.62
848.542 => 17.55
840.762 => 19.24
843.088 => 19.8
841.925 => 18.83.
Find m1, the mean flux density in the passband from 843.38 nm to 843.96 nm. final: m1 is 19.6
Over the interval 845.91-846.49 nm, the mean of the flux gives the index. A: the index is 20.6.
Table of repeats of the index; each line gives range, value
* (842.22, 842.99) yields 19.5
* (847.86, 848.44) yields 18.4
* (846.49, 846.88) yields 20.8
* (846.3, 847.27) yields 20.9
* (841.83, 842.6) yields 19.1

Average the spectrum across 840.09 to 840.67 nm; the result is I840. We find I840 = 19.3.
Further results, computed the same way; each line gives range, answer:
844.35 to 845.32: 19.5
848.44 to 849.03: 17.4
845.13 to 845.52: 20.2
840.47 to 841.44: 19.3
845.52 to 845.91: 20.7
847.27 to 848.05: 19.9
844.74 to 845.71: 20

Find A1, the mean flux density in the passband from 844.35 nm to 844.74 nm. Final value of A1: 19.3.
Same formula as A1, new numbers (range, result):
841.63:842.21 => 18.9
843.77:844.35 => 19.3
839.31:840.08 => 19.5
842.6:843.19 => 19.7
